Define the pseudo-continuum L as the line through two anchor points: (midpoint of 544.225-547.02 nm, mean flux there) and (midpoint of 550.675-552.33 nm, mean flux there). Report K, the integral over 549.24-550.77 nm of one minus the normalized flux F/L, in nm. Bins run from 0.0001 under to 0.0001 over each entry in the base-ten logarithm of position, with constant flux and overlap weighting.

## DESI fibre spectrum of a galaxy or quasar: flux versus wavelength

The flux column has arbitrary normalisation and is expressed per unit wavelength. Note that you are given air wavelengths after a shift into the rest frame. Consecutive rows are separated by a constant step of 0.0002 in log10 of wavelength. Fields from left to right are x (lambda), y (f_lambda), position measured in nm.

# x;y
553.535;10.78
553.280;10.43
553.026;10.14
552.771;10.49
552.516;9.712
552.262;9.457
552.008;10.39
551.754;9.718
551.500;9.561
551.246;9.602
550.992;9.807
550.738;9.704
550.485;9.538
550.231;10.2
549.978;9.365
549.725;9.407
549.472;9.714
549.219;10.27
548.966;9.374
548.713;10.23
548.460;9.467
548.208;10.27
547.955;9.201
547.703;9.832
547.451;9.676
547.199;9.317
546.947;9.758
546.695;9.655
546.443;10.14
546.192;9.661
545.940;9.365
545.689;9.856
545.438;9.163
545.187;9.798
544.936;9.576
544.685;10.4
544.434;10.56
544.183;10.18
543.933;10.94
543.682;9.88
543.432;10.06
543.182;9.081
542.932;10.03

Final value 0.01 nm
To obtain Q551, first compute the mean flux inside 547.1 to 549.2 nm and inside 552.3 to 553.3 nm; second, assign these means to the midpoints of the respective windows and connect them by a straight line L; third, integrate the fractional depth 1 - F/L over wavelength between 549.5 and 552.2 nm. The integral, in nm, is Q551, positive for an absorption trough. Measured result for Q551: 0.06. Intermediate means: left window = 9.7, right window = 10.1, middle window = 9.72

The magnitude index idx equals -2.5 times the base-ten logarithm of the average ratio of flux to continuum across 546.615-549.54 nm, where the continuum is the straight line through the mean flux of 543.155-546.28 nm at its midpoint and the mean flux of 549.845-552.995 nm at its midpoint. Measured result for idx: 0.014 mag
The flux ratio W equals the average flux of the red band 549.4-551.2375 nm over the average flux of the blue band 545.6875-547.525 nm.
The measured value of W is 1.00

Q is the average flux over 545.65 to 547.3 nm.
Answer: 9.67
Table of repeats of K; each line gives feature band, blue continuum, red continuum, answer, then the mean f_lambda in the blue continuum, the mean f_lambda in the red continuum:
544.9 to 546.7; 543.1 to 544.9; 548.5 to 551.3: 0.067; 10.2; 9.74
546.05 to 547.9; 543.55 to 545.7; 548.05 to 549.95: 0.039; 10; 9.78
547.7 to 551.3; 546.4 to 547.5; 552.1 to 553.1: 0.025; 9.67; 9.95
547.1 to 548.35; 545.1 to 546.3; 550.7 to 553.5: 0.002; 9.56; 9.95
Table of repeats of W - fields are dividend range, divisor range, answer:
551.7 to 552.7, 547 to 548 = 1.03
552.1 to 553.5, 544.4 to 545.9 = 1.03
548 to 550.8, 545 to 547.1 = 1.01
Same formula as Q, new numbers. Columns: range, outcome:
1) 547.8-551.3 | 9.73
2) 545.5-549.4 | 9.73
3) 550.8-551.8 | 9.66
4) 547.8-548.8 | 9.77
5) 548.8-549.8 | 9.72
